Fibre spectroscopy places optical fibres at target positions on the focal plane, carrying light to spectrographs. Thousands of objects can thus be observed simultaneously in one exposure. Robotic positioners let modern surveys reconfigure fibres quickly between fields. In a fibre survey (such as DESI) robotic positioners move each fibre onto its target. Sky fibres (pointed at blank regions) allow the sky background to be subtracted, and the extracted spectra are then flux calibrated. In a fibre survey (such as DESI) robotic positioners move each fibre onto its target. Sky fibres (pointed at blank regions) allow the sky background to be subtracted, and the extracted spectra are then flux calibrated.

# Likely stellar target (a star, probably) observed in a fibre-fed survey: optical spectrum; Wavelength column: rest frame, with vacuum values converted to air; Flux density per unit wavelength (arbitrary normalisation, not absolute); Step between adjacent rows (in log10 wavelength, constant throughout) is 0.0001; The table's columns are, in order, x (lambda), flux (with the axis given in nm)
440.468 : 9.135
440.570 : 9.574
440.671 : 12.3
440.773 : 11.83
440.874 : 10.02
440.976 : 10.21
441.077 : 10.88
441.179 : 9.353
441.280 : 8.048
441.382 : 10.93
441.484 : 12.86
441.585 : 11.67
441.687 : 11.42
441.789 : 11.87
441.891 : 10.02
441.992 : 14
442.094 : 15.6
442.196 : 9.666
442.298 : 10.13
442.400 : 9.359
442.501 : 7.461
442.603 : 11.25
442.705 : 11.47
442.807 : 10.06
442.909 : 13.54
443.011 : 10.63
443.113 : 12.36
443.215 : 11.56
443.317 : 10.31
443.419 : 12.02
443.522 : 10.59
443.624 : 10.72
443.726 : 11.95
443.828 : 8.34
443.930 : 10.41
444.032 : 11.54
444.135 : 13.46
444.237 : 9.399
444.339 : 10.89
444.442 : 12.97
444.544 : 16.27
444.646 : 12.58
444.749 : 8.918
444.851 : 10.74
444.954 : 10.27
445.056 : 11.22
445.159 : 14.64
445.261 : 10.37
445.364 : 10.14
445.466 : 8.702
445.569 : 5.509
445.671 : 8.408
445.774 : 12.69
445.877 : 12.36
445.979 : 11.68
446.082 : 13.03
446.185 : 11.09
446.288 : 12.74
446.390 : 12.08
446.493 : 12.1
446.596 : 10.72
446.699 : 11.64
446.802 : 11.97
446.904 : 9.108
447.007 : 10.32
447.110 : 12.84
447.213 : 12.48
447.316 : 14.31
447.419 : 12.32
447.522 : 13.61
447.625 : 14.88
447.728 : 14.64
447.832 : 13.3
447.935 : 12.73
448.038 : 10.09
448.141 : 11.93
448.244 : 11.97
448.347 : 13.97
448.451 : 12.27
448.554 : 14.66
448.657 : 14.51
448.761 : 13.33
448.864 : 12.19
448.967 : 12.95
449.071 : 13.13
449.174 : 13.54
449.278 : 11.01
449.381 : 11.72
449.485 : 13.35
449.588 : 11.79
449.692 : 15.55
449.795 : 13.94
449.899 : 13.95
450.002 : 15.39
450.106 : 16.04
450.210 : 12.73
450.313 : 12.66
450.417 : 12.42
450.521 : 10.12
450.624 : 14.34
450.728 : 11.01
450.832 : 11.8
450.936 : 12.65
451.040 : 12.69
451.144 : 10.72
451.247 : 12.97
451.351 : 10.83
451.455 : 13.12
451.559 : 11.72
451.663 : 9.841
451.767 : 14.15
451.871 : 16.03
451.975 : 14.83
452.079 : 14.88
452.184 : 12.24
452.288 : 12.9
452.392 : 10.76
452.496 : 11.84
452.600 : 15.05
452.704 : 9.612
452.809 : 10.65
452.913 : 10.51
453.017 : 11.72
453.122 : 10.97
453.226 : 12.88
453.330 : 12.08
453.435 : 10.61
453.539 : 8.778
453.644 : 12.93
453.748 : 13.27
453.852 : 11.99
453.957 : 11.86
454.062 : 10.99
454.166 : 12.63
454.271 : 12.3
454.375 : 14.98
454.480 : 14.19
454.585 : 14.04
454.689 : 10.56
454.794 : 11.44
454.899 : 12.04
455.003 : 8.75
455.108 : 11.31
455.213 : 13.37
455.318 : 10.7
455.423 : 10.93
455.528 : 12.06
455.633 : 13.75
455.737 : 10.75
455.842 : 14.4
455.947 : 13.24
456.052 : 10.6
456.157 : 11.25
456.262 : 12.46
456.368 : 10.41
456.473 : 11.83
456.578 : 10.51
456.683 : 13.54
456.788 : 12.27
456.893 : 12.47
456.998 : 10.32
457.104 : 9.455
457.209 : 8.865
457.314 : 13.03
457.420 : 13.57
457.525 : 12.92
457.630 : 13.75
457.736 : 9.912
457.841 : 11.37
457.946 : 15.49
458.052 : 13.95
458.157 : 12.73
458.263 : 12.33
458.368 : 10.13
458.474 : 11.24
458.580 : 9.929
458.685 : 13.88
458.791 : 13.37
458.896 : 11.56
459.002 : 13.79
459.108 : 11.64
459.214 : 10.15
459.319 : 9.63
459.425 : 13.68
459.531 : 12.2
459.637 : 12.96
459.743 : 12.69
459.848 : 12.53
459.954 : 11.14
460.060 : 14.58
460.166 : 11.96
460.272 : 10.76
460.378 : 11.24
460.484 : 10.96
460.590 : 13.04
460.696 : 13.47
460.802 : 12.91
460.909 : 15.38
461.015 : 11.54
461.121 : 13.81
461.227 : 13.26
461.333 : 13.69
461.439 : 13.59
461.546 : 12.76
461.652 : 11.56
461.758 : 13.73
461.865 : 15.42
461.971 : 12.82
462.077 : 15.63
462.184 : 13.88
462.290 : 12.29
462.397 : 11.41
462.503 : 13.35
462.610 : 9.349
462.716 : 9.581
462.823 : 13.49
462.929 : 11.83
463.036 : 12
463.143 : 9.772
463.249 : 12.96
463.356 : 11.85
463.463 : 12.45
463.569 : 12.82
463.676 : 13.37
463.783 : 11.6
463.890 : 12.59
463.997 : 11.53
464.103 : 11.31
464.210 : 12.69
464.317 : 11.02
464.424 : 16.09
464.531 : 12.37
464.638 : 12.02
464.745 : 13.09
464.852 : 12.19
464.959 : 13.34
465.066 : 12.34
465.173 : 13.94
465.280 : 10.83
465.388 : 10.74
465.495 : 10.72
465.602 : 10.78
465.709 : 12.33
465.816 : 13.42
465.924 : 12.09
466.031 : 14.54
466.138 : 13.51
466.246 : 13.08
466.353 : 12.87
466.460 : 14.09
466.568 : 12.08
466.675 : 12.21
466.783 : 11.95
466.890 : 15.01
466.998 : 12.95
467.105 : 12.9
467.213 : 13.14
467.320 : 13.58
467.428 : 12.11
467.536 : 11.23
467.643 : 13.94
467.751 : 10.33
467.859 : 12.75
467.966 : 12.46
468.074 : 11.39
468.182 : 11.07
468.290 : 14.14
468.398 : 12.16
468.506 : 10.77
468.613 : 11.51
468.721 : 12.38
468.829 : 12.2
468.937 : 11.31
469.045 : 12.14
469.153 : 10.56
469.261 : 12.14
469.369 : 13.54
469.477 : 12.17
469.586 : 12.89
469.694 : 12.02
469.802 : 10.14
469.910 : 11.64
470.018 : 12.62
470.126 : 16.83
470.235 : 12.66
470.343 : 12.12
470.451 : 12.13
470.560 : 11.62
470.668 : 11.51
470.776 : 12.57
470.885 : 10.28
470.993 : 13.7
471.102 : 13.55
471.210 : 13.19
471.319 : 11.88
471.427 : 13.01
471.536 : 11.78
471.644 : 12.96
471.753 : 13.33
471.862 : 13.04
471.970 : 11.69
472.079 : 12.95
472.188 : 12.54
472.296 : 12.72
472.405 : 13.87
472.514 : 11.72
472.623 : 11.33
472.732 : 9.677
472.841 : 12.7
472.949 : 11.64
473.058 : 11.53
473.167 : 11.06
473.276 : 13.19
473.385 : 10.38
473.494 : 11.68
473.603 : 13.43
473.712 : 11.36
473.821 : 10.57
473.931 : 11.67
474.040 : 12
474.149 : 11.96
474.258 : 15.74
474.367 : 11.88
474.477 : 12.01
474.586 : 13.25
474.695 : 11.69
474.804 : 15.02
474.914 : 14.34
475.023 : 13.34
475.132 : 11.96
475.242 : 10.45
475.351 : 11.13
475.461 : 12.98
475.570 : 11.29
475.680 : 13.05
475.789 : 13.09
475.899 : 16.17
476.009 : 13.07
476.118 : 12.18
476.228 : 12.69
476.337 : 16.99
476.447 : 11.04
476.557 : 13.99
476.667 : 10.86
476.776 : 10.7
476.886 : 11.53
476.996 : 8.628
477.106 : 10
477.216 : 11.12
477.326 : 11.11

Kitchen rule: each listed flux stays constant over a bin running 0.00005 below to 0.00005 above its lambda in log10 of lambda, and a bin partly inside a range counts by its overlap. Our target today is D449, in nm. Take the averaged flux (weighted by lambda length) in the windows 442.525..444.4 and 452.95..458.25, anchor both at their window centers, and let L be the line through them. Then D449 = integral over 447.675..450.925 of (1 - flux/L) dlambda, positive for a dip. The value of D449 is -0.414 nm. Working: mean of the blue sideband 11.1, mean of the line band 13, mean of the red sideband 12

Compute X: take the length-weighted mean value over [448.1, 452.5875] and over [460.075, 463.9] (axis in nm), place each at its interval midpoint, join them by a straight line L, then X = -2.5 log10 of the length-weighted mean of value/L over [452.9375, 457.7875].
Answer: 0.08 mag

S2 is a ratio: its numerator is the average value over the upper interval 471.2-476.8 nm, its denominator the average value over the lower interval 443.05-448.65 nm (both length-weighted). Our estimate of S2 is 1.1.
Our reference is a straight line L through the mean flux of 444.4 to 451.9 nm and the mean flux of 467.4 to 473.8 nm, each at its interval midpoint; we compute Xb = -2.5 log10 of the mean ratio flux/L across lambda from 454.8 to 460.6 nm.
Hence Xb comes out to 0.03 mag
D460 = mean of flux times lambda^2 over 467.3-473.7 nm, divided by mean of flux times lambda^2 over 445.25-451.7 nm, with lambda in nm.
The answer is 1.1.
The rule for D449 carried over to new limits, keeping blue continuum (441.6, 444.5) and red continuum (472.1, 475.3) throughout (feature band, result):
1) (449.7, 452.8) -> -0.361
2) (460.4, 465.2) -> -0.317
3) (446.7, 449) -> -0.275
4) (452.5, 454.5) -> -0.071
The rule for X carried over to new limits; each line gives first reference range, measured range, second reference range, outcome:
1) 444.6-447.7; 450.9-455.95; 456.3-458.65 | -0.043 mag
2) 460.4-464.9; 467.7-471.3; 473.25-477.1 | 0.027 mag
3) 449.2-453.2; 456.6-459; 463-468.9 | 0.035 mag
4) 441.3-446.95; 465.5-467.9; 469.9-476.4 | -0.042 mag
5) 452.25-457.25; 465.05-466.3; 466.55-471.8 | -0.011 mag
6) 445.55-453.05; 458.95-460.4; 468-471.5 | 0.024 mag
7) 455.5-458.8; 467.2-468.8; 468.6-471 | -0.001 mag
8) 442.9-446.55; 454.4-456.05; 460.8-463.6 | 0.002 mag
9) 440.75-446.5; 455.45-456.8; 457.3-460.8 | 0.001 mag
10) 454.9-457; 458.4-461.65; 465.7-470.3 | -0.033 mag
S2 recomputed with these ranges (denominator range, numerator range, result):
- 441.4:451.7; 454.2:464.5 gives 1.03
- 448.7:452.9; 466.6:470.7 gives 0.97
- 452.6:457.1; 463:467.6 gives 1.06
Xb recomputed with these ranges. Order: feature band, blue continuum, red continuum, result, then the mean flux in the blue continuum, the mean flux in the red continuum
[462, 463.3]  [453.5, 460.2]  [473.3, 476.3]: 0.01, 12.1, 12.6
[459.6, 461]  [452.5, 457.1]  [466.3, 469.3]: -0.04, 11.9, 12.3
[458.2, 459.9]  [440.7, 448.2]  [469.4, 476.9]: -0.01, 11.4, 12.4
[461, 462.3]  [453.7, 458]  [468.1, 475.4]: -0.12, 12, 12.3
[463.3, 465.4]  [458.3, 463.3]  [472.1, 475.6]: -0.01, 12.4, 12.2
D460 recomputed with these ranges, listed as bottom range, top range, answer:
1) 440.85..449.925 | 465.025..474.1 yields 1.16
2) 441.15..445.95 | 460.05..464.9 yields 1.24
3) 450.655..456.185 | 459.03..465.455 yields 1.07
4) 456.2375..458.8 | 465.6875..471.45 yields 1.10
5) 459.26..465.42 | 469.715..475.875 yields 1.03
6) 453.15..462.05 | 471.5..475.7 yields 1.07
